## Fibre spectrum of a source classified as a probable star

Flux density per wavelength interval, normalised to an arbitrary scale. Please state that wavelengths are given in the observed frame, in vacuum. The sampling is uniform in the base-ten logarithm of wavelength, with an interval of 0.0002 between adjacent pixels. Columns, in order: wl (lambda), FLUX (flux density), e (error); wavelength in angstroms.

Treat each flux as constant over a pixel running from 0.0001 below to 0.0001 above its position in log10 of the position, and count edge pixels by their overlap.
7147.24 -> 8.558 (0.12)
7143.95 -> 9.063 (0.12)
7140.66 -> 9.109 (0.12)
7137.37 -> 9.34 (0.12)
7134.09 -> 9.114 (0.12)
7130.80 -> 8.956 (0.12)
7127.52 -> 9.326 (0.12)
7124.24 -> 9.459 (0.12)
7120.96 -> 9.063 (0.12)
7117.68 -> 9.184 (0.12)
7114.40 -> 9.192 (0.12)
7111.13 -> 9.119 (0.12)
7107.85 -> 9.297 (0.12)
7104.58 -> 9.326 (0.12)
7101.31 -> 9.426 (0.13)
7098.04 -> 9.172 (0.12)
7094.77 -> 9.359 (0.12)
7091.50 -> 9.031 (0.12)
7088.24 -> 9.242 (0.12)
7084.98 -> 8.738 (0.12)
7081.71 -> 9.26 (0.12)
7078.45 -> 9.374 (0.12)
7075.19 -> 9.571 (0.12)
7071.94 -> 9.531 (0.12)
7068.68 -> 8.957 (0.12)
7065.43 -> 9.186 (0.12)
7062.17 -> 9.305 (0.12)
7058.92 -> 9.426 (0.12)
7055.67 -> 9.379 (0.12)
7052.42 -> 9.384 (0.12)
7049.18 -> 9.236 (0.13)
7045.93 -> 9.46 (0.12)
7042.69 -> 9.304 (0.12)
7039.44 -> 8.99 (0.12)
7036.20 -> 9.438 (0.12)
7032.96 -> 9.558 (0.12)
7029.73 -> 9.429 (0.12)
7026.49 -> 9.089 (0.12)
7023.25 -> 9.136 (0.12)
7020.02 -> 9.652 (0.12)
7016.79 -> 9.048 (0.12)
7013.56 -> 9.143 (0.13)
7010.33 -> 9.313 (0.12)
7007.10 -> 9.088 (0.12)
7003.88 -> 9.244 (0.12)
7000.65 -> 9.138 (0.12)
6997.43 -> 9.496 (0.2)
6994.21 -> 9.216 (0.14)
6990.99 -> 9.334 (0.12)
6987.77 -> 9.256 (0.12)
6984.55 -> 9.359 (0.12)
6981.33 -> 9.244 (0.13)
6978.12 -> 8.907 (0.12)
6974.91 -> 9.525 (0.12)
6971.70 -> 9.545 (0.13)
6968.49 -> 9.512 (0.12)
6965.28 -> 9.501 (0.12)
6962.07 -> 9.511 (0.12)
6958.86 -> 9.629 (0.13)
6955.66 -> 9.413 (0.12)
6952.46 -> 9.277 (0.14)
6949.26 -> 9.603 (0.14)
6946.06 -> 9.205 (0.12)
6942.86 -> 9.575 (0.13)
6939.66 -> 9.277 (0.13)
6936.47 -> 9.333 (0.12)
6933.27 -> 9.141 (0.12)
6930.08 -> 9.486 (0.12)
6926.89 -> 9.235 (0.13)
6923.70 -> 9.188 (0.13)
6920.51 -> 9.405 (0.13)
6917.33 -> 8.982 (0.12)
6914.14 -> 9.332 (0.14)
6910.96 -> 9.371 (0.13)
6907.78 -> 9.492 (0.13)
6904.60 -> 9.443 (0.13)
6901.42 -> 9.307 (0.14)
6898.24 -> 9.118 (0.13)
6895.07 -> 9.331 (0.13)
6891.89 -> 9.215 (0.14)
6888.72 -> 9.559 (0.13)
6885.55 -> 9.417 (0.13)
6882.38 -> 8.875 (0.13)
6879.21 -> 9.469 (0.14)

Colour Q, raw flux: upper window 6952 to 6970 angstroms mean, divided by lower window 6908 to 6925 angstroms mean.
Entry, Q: 1.02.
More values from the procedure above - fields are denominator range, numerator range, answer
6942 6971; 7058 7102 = 0.98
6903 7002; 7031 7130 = 0.99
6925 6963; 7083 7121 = 0.98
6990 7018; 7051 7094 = 1.00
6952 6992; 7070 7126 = 0.99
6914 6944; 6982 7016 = 1.00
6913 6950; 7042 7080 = 1.00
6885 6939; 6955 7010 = 1.00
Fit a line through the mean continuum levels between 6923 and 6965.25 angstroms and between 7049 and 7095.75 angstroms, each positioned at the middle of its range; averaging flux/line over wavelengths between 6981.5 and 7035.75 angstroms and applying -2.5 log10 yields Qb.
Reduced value 0.005 mag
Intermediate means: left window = 9.38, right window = 9.27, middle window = 9.28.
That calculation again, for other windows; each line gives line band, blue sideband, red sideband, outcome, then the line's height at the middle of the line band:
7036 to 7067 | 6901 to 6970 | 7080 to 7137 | -0.01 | 9.25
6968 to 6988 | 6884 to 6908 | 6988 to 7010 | -0.01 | 9.28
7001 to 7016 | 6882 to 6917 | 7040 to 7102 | 0.01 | 9.29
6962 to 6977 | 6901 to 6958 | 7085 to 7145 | -0.02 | 9.31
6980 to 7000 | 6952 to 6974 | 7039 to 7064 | 0.02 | 9.44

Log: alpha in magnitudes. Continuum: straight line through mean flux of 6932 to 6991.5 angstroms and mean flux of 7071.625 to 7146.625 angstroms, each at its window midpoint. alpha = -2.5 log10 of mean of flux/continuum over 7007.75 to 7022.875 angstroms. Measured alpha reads 0.01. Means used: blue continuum 9.38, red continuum 9.21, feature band 9.27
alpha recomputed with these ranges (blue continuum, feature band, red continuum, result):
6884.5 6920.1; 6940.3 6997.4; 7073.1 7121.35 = -0.01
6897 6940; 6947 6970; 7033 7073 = -0.02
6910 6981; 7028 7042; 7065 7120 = -0.01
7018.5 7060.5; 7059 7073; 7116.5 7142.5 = 0.01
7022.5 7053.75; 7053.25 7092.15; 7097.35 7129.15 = 0.00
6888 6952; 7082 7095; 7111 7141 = 0.02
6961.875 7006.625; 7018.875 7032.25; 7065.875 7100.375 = -0.01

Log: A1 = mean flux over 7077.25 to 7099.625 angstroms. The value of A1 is 9.16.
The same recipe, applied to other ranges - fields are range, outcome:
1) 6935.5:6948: 9.35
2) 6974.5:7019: 9.24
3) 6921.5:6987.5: 9.37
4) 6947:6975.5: 9.49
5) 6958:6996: 9.37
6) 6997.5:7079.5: 9.3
